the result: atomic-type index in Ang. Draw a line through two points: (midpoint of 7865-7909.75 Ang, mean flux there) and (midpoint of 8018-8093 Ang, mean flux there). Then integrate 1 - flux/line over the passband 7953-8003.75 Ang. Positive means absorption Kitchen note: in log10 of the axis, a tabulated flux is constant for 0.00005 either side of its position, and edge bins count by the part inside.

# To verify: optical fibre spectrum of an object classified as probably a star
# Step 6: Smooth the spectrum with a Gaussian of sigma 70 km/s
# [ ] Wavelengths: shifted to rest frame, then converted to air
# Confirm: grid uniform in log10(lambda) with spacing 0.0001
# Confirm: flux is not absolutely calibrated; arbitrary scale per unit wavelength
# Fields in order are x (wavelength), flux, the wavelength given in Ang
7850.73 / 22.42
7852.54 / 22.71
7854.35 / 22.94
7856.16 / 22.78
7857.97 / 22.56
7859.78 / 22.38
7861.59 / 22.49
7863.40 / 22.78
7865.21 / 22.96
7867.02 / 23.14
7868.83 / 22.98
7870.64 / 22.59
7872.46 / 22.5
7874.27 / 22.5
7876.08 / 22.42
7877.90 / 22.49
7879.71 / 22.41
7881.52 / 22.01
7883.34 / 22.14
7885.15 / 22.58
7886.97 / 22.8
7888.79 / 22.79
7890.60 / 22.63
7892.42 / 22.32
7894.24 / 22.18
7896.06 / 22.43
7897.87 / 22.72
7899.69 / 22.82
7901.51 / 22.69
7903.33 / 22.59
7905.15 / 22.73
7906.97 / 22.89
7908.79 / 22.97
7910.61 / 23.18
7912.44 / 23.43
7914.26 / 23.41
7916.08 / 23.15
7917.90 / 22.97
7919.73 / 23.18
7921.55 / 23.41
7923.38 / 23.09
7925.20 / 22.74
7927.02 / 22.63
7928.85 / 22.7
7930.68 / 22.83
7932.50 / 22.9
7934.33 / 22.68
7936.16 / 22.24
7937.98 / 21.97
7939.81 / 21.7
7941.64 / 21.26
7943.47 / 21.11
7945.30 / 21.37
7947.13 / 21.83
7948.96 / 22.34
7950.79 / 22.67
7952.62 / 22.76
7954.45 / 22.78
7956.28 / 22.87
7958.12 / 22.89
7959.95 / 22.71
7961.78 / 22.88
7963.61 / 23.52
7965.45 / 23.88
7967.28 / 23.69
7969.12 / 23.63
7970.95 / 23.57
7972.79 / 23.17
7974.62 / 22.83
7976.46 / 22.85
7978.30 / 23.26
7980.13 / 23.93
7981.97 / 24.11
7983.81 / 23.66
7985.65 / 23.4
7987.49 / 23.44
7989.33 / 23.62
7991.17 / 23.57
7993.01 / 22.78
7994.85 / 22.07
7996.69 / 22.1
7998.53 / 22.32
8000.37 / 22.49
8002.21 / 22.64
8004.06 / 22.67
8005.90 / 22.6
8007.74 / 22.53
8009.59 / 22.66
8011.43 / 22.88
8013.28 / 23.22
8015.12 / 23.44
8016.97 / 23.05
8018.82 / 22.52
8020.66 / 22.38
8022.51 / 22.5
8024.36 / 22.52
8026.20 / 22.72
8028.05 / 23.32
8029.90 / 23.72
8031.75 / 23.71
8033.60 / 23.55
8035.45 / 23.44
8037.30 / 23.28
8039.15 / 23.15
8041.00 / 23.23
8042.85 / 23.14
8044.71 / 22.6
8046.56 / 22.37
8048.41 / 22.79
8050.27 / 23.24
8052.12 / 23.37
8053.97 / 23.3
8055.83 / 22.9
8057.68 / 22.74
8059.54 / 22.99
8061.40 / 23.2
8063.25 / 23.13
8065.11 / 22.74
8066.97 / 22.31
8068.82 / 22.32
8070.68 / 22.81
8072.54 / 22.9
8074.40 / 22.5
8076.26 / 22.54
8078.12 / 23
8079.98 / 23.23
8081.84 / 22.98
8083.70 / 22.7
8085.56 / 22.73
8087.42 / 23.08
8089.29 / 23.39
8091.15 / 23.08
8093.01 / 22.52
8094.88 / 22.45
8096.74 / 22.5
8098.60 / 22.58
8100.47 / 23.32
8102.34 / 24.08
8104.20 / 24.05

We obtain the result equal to -0.7 Ang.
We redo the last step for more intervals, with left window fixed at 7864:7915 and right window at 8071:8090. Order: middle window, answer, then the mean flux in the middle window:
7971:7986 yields -0.41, 23.4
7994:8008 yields 0.23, 22.4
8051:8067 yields -0.10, 23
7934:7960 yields 0.64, 22.2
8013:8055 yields -0.41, 23.1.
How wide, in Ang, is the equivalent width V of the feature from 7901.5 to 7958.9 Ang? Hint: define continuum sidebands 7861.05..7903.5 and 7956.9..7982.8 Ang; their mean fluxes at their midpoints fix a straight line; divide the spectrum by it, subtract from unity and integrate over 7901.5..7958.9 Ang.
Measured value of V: 0.94 Ang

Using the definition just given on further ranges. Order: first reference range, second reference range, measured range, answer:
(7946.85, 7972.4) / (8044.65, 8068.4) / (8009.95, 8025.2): 0.10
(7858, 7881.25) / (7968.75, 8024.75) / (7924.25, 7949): 0.71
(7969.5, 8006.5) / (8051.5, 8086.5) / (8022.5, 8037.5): -0.18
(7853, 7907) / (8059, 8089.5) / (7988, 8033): -0.16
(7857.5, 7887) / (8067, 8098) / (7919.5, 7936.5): -0.17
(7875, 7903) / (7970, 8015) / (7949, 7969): -0.17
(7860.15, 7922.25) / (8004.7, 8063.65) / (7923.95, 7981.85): 0.30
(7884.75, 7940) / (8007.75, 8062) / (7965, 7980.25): -0.33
